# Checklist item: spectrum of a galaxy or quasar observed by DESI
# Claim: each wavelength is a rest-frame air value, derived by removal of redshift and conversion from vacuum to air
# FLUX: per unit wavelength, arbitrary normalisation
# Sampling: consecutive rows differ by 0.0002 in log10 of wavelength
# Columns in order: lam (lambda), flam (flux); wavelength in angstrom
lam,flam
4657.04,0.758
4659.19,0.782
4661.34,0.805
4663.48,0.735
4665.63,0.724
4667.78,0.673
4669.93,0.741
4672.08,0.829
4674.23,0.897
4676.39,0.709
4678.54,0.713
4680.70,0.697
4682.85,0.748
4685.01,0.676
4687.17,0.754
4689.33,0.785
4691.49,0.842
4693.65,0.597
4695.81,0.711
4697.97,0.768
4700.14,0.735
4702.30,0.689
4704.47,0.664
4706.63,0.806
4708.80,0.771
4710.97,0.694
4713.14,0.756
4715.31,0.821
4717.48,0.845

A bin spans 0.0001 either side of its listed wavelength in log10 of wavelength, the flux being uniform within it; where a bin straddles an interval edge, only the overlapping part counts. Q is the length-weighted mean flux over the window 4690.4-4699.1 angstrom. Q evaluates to 0.73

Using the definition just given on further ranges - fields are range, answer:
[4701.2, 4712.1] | 0.725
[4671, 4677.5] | 0.811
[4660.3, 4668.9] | 0.734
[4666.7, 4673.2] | 0.749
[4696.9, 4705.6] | 0.715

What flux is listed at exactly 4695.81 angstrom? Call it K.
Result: 0.711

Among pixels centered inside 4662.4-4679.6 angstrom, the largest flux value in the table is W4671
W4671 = 0.897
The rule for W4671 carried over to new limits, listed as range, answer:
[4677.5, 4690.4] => 0.785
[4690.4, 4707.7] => 0.842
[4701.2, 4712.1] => 0.806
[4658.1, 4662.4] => 0.805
